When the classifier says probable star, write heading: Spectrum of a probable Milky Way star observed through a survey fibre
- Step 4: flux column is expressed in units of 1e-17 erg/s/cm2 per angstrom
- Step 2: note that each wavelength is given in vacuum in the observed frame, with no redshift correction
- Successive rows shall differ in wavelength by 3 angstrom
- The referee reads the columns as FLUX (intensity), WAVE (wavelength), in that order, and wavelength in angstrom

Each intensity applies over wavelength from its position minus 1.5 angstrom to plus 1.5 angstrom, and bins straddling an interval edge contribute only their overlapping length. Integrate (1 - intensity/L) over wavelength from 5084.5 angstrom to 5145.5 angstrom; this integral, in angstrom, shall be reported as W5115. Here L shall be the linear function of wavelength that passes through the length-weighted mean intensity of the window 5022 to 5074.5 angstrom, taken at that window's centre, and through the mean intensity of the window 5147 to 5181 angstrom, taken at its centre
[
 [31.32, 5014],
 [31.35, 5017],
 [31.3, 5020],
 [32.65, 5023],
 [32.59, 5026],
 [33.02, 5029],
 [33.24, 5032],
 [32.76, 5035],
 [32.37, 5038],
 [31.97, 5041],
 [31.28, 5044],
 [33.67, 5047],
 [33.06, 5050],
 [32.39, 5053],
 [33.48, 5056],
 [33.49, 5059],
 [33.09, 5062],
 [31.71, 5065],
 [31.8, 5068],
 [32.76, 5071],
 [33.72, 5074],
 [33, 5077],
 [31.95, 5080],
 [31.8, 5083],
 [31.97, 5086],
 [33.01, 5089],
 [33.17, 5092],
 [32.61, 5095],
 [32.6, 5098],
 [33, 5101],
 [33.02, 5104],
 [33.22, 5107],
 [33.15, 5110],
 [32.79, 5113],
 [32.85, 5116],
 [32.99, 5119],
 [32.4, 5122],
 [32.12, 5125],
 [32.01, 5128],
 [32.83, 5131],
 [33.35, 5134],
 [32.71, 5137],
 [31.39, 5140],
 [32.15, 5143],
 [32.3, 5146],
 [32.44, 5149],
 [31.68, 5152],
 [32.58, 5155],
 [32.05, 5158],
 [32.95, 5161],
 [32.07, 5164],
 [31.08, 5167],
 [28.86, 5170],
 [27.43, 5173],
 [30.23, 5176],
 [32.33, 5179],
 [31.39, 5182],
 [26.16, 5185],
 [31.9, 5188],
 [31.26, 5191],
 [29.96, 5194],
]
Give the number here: -1.51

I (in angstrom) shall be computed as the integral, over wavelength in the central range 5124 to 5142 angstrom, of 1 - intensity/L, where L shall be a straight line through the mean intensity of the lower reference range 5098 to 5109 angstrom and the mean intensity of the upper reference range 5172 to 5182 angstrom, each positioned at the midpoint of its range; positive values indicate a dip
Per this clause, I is -0.3 angstrom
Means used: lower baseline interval 33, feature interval 32.4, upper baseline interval 30.3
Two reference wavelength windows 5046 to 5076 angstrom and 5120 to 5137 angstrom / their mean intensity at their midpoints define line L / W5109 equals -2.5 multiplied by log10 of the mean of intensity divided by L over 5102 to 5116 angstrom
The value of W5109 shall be -0.01 mag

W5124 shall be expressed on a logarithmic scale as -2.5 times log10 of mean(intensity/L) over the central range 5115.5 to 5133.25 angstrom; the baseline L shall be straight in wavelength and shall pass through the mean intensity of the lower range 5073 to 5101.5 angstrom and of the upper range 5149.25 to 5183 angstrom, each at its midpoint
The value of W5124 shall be -0.020 mag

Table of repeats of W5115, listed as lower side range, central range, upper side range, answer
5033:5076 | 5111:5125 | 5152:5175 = -0.4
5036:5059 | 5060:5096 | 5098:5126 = 0.2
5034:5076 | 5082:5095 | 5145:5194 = -0.1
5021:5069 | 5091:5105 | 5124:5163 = -0.2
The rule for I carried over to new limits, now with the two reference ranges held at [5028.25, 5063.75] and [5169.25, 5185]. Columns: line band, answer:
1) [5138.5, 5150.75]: -0.6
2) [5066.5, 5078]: -0.2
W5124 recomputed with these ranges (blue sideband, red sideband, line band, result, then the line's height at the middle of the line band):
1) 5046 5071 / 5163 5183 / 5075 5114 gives -0.02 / 32.1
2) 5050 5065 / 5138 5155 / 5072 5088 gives 0.01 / 32.7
